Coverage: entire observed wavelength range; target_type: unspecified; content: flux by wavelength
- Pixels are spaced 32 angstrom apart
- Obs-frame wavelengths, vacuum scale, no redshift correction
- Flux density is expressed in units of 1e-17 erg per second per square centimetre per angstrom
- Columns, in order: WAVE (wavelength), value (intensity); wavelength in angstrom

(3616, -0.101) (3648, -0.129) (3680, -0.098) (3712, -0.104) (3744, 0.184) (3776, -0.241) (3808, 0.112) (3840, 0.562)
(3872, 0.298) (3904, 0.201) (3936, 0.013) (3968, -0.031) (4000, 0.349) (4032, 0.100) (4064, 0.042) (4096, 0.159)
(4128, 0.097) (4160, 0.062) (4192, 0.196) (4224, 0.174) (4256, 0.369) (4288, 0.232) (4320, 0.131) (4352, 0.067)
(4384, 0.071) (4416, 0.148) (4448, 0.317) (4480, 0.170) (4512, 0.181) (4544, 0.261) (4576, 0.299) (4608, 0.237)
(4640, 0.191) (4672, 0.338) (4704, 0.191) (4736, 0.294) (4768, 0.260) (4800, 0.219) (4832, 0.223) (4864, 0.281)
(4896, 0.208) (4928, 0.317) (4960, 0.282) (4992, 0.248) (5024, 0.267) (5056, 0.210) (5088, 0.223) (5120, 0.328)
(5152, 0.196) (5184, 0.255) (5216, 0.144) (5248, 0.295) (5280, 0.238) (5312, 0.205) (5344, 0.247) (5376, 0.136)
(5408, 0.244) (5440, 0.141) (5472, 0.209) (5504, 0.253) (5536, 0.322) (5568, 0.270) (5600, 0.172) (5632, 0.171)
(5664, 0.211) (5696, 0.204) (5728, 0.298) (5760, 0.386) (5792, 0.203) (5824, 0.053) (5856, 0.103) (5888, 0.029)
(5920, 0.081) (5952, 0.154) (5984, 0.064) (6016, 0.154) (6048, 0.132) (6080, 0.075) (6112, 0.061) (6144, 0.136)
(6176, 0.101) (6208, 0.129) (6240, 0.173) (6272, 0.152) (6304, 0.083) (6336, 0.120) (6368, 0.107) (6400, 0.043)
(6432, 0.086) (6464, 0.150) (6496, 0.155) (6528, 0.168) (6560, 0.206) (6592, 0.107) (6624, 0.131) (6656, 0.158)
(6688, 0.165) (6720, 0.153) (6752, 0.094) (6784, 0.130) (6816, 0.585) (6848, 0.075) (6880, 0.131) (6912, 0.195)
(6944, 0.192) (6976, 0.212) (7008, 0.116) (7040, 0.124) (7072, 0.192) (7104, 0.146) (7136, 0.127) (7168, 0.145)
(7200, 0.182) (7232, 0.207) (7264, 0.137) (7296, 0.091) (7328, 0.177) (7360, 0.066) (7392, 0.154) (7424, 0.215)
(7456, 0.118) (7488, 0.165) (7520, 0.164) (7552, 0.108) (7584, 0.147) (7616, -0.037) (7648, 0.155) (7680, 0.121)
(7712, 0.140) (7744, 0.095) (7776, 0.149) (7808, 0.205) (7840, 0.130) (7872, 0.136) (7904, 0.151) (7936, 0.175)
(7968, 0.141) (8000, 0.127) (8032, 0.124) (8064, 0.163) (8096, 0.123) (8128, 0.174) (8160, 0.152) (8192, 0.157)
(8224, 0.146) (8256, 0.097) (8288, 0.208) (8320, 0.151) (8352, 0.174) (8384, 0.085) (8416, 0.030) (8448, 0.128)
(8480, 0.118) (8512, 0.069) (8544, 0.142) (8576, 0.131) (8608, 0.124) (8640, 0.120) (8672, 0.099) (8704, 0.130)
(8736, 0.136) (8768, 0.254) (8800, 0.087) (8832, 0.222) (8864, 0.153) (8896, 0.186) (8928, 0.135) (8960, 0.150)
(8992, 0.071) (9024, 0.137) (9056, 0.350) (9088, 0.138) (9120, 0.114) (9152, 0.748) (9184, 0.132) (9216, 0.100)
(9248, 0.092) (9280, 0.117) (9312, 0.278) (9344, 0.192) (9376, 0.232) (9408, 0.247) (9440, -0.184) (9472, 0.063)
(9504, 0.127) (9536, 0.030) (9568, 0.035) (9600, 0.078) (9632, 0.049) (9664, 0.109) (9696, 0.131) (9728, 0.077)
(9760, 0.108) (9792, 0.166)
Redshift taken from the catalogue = 0.826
